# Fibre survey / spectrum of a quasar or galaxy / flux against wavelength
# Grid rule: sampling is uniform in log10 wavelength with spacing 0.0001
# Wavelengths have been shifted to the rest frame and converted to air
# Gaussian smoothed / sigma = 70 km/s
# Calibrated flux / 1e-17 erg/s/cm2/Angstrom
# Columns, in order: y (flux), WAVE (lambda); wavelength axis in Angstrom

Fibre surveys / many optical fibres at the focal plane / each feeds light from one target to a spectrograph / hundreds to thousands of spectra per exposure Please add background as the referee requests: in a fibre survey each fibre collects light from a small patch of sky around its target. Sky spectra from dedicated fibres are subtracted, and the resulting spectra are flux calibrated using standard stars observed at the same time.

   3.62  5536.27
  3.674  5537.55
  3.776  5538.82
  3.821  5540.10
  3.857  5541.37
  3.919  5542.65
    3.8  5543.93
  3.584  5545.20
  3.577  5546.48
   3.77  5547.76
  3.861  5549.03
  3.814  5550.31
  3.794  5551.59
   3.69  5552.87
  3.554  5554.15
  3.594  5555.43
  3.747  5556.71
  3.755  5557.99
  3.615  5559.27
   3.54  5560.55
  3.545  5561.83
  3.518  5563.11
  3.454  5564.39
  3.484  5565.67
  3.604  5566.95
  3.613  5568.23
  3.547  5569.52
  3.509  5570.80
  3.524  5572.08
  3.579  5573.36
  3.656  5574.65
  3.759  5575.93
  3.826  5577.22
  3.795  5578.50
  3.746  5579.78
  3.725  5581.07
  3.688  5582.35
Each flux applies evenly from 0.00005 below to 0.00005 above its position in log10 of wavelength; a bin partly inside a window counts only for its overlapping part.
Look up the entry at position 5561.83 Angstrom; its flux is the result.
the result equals 3.545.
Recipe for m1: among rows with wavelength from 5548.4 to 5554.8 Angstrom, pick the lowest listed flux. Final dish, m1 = 3.554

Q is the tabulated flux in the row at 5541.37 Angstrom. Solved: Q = 3.857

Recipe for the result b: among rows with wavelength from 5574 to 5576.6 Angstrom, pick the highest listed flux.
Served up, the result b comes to 3.759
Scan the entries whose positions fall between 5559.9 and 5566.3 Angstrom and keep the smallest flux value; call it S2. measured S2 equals 3.454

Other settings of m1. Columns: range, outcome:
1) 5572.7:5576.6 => 3.579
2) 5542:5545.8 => 3.584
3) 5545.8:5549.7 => 3.577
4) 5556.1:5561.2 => 3.54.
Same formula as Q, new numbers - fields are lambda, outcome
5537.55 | 3.674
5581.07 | 3.725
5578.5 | 3.795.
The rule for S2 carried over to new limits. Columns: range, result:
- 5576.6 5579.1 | 3.795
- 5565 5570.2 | 3.484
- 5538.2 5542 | 3.776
